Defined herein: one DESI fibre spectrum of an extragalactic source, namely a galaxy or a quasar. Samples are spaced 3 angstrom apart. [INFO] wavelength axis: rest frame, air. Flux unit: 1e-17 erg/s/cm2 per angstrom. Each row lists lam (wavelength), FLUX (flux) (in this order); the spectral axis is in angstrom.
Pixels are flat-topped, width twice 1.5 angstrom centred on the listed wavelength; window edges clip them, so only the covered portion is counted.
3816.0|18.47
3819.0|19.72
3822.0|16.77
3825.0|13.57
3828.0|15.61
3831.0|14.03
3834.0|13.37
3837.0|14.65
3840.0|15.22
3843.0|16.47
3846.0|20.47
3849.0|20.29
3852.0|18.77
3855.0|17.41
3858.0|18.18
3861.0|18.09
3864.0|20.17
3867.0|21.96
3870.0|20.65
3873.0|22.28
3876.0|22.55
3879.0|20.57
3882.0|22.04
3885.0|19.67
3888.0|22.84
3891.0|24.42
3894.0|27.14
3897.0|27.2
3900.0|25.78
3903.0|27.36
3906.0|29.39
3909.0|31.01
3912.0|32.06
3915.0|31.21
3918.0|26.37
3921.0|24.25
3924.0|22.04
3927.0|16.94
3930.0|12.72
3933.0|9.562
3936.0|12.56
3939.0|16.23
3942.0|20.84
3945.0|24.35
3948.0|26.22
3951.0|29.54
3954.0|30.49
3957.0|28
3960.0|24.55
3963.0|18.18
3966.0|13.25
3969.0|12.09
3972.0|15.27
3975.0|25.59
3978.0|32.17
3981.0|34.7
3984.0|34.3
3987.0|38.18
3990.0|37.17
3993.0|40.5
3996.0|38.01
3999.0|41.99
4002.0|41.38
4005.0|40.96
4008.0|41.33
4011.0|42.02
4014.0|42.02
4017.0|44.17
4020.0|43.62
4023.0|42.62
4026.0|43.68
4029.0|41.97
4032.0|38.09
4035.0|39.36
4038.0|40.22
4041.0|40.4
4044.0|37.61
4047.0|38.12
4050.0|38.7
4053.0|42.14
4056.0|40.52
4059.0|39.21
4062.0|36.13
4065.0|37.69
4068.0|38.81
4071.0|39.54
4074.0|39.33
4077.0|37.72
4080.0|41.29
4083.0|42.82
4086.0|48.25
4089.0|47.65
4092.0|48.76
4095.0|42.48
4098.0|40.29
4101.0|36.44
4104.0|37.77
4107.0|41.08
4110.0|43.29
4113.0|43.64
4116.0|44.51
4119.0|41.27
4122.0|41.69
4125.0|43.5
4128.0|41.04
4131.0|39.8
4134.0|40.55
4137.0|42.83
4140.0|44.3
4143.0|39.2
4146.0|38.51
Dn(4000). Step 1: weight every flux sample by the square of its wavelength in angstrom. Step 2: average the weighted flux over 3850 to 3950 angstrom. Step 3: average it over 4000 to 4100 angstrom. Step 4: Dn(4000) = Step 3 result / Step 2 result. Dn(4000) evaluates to 2.00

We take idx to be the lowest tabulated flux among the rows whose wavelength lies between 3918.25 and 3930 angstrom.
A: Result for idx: 12.72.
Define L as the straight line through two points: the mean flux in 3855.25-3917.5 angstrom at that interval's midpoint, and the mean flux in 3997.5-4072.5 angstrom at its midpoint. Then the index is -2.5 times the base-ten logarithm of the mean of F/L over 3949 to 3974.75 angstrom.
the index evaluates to 0.43 mag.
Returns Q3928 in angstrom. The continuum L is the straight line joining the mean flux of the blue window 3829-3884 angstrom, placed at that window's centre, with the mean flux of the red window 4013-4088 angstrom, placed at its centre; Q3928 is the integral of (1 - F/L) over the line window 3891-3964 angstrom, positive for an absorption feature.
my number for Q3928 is 6.6 angstrom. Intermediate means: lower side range 18.7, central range 24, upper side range 40.6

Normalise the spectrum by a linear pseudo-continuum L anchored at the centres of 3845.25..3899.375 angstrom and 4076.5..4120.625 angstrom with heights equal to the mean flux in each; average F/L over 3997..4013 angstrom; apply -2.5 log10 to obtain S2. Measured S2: -0.22 mag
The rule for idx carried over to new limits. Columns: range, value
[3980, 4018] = 34.3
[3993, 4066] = 36.13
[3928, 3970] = 9.562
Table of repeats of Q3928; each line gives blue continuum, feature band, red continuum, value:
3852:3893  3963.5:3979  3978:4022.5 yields 7.18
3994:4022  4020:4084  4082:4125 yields 3.59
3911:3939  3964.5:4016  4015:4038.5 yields 1.52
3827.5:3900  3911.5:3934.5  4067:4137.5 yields 3.38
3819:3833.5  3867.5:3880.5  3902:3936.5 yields -1.46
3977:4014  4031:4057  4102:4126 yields 0.40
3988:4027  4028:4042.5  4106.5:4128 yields 0.63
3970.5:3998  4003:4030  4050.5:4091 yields -4.89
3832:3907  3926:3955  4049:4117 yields 8.43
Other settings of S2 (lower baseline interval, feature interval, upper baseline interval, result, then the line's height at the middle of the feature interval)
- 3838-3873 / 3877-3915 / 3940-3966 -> -0.215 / 21.2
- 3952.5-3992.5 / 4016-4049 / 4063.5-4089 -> -0.168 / 35.1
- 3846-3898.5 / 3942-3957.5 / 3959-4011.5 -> 0.055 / 28.4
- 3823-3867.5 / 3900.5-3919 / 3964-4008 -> -0.226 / 23.9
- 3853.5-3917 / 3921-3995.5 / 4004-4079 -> 0.303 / 31.5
